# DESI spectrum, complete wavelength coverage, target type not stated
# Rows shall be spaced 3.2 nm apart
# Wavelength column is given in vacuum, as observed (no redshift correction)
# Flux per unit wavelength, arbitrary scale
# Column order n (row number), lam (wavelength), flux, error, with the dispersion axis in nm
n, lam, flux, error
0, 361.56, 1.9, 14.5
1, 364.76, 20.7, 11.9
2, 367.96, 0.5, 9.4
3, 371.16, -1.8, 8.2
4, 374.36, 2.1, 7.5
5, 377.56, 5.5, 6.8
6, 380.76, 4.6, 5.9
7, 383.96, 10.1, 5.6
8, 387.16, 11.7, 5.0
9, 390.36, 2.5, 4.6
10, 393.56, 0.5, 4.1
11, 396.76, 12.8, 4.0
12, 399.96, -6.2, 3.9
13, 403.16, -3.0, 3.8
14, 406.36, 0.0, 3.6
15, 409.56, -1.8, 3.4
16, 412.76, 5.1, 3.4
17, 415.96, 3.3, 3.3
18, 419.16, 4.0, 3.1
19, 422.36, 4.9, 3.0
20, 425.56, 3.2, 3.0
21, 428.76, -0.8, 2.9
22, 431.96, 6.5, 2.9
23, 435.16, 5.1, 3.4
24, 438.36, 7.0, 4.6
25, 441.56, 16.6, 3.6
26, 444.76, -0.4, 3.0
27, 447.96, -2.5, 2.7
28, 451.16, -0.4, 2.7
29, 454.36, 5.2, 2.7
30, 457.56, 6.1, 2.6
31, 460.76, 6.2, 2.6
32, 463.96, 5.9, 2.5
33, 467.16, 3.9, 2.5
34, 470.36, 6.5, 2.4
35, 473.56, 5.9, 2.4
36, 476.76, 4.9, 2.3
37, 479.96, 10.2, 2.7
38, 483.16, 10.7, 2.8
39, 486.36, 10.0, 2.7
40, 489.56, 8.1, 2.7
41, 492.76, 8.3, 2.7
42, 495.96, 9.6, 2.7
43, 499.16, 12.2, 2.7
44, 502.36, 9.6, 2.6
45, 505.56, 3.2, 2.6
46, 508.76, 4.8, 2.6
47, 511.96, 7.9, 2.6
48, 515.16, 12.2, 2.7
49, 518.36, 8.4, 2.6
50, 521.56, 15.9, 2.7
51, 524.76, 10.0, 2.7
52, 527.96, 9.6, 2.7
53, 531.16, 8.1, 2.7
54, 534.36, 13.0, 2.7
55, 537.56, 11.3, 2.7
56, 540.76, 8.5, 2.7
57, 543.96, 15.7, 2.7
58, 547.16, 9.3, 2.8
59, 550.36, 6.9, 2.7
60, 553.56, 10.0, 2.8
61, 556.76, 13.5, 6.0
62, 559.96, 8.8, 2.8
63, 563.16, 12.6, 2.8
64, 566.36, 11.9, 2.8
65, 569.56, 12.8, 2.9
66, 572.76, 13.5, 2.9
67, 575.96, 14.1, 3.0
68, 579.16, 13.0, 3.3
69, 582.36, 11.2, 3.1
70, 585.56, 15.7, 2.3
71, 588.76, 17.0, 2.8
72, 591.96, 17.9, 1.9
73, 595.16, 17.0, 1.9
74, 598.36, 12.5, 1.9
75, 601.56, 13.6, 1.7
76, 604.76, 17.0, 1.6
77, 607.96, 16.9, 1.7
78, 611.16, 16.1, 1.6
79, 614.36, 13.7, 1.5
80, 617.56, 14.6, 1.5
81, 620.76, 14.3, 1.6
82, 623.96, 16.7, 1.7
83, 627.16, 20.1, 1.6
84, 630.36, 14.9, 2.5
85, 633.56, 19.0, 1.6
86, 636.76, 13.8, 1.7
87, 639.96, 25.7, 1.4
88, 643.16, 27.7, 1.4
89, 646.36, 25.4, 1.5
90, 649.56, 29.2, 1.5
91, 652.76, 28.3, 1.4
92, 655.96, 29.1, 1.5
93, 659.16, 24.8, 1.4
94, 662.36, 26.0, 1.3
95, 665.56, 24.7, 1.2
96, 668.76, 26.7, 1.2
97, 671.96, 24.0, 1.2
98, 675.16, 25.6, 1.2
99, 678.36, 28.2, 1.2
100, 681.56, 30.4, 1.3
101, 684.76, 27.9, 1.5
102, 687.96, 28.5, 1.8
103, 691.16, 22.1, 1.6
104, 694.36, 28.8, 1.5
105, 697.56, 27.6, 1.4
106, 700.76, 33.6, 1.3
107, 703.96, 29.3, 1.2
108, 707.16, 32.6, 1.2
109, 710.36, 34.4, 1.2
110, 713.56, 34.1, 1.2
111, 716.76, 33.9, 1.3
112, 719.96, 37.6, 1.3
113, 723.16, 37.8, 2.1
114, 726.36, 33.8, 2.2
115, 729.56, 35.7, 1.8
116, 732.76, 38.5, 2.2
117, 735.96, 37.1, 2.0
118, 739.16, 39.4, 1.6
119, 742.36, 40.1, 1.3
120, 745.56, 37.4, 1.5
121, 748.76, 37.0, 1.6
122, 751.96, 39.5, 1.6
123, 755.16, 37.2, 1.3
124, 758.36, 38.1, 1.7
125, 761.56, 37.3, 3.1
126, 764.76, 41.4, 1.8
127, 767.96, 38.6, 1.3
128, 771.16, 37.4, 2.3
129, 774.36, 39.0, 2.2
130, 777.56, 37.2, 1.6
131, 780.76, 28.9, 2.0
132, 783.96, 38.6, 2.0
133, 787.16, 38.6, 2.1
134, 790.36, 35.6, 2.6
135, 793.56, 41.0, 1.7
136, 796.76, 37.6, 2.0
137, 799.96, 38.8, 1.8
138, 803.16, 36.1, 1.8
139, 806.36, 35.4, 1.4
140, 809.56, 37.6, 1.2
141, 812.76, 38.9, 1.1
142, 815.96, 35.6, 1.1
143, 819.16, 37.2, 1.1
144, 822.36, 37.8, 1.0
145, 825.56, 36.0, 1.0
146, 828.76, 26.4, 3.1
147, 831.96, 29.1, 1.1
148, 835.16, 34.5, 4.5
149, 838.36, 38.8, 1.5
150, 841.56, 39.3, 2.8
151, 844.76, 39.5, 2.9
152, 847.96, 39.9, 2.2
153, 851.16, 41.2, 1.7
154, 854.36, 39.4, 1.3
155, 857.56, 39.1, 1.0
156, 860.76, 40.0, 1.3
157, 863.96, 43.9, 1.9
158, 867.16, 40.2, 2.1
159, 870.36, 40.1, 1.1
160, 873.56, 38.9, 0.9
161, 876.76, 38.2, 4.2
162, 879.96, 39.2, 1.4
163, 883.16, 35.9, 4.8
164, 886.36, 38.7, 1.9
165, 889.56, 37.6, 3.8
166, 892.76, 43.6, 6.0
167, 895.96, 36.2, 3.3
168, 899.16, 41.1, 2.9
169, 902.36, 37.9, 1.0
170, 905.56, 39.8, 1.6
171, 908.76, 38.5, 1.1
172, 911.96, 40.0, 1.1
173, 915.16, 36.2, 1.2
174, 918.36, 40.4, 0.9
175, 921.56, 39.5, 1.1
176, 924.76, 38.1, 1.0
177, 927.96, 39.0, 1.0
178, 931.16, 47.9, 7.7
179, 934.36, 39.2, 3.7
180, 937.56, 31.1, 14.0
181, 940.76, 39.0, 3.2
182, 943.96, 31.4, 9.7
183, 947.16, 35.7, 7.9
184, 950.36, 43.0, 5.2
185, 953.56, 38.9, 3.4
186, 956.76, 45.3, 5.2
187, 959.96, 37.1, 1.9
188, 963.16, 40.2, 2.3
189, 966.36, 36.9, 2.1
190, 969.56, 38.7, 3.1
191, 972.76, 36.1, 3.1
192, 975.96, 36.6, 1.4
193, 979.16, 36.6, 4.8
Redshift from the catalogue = 0.60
